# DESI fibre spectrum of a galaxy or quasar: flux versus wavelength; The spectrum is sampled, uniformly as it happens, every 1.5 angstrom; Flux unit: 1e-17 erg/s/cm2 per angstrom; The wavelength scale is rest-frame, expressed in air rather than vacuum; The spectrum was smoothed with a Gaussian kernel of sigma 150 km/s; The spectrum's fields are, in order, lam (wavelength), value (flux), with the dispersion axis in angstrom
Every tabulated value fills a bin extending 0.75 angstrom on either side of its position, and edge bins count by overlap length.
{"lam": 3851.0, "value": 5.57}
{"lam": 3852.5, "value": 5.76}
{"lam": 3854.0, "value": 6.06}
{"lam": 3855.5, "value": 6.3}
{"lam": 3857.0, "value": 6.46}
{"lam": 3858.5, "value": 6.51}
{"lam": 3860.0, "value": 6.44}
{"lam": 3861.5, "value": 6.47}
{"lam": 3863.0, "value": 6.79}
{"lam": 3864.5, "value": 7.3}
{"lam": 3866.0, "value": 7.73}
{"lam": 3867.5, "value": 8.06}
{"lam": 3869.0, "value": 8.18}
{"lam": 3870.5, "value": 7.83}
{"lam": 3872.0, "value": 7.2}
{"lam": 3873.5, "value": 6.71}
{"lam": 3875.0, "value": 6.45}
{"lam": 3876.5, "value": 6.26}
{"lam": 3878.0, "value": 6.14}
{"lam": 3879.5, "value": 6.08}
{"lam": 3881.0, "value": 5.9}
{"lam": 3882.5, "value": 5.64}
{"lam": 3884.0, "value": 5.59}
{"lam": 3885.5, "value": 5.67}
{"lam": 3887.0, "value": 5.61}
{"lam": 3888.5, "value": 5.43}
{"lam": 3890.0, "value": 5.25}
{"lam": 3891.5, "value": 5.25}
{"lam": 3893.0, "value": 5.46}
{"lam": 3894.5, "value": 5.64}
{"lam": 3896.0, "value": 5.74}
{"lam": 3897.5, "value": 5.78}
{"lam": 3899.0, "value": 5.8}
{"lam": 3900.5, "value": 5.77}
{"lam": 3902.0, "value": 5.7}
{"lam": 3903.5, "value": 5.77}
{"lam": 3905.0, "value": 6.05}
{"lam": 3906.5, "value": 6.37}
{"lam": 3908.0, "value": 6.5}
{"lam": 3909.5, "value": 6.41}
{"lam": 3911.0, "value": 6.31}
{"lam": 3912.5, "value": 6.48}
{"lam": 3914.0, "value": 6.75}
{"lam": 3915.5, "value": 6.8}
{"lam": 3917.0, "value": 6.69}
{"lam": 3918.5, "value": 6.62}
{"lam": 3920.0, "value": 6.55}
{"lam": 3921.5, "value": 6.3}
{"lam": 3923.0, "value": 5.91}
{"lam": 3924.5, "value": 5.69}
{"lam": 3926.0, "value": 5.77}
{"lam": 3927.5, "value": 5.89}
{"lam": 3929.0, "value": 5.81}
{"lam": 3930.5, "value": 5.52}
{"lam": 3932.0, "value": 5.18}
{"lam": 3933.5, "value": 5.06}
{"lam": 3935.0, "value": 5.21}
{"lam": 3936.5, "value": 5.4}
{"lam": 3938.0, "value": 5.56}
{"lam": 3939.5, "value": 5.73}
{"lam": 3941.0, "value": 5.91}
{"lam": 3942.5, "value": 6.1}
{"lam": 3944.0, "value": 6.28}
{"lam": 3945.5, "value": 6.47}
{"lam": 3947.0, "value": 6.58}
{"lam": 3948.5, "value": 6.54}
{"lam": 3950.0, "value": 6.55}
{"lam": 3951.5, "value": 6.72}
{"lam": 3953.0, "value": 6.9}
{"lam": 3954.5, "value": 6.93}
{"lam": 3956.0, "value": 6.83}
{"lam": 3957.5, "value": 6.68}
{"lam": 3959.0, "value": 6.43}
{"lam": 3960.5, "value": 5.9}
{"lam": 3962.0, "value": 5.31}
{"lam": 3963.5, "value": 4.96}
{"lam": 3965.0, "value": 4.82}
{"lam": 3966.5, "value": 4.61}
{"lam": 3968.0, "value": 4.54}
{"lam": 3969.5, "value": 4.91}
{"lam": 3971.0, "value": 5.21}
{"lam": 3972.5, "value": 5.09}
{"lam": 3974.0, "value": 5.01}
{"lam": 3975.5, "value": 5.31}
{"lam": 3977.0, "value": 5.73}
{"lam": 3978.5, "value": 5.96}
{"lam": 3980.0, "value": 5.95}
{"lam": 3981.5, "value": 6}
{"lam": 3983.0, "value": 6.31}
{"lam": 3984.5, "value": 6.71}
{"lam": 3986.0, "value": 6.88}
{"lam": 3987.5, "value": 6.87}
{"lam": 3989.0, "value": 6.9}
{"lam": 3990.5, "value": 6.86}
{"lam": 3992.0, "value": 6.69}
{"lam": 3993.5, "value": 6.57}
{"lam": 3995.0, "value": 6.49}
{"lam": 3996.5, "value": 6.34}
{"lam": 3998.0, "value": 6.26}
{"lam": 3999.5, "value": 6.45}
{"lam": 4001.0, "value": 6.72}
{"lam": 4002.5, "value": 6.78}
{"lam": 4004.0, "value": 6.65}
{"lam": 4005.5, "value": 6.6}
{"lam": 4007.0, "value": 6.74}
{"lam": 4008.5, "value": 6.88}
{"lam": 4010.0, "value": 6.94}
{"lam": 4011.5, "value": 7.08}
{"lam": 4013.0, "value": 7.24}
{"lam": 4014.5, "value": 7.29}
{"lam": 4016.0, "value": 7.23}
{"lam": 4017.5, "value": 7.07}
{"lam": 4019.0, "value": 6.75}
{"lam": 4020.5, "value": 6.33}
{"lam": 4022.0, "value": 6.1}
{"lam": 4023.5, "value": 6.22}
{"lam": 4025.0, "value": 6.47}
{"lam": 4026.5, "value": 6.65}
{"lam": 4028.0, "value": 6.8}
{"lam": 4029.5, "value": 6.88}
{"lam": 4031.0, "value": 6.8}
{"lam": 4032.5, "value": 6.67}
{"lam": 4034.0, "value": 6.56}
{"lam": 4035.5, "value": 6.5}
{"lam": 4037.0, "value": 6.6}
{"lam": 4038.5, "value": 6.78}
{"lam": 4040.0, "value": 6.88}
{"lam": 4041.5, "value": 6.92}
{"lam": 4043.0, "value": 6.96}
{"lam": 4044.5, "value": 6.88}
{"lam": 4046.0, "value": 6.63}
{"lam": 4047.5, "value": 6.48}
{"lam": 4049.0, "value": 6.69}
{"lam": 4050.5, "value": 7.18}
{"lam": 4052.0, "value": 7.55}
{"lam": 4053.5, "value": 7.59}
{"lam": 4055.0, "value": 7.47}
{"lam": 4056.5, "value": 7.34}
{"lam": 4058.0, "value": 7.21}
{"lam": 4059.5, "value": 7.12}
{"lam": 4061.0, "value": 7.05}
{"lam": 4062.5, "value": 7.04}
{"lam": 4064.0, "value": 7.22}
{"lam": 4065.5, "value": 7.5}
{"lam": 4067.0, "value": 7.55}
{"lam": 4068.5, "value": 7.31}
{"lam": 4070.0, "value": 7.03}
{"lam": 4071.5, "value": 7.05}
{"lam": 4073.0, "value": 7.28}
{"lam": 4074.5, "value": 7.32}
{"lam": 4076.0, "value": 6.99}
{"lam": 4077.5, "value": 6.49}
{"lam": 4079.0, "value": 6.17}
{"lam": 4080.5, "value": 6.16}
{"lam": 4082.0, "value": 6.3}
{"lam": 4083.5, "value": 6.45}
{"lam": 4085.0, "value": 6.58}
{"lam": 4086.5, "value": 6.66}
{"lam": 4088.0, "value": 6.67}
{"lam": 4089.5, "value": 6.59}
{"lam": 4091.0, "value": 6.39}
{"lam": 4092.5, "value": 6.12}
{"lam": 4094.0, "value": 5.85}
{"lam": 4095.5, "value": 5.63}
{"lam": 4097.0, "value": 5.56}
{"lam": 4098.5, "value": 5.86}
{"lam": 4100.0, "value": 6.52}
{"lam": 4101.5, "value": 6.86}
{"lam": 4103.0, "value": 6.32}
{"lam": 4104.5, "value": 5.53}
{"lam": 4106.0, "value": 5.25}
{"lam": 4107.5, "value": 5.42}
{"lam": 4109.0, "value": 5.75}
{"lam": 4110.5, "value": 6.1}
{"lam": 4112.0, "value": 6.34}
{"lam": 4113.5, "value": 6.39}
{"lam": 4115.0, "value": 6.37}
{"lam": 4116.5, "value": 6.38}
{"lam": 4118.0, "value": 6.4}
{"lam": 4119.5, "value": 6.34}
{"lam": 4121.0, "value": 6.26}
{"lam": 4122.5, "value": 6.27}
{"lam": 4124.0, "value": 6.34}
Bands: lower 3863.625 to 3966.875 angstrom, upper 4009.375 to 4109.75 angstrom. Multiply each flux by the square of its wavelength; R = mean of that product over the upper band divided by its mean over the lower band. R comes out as 1.17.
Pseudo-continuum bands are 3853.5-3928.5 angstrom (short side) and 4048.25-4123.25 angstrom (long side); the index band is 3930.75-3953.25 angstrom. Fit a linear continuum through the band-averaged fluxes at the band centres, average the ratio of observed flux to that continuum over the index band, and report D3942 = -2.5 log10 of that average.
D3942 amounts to 0.07 mag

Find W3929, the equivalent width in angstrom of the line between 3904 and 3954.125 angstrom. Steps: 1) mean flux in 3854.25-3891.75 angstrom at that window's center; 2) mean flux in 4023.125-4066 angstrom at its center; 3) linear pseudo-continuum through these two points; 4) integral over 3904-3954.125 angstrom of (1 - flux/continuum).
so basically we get 3.54 angstrom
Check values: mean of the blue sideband 6.46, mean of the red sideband 6.92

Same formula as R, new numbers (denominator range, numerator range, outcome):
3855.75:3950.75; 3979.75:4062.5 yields 1.16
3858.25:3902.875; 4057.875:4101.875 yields 1.18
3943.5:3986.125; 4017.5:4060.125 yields 1.20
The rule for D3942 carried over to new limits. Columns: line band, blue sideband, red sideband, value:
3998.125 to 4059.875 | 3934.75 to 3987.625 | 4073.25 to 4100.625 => -0.114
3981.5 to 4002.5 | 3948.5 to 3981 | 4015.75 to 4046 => -0.079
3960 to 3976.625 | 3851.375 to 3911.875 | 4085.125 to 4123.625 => 0.223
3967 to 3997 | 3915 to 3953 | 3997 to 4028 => 0.081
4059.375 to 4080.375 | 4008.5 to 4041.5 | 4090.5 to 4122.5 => -0.107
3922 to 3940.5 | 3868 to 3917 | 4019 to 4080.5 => 0.140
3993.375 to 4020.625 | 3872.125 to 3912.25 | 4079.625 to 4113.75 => -0.123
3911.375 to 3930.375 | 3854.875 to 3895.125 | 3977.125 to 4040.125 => 0.039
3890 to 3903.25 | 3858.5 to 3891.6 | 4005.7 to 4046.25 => 0.160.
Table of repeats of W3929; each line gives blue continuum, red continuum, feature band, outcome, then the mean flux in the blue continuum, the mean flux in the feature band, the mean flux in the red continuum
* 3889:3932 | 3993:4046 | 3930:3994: 4.0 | 6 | 5.95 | 6.72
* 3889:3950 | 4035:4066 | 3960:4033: 3.6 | 5.97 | 6.28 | 7.03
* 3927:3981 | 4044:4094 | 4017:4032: -0.3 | 5.77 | 6.6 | 6.9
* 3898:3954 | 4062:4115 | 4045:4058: -1.5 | 6.1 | 7.12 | 6.46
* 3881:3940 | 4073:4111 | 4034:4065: -4.2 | 5.86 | 7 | 6.24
